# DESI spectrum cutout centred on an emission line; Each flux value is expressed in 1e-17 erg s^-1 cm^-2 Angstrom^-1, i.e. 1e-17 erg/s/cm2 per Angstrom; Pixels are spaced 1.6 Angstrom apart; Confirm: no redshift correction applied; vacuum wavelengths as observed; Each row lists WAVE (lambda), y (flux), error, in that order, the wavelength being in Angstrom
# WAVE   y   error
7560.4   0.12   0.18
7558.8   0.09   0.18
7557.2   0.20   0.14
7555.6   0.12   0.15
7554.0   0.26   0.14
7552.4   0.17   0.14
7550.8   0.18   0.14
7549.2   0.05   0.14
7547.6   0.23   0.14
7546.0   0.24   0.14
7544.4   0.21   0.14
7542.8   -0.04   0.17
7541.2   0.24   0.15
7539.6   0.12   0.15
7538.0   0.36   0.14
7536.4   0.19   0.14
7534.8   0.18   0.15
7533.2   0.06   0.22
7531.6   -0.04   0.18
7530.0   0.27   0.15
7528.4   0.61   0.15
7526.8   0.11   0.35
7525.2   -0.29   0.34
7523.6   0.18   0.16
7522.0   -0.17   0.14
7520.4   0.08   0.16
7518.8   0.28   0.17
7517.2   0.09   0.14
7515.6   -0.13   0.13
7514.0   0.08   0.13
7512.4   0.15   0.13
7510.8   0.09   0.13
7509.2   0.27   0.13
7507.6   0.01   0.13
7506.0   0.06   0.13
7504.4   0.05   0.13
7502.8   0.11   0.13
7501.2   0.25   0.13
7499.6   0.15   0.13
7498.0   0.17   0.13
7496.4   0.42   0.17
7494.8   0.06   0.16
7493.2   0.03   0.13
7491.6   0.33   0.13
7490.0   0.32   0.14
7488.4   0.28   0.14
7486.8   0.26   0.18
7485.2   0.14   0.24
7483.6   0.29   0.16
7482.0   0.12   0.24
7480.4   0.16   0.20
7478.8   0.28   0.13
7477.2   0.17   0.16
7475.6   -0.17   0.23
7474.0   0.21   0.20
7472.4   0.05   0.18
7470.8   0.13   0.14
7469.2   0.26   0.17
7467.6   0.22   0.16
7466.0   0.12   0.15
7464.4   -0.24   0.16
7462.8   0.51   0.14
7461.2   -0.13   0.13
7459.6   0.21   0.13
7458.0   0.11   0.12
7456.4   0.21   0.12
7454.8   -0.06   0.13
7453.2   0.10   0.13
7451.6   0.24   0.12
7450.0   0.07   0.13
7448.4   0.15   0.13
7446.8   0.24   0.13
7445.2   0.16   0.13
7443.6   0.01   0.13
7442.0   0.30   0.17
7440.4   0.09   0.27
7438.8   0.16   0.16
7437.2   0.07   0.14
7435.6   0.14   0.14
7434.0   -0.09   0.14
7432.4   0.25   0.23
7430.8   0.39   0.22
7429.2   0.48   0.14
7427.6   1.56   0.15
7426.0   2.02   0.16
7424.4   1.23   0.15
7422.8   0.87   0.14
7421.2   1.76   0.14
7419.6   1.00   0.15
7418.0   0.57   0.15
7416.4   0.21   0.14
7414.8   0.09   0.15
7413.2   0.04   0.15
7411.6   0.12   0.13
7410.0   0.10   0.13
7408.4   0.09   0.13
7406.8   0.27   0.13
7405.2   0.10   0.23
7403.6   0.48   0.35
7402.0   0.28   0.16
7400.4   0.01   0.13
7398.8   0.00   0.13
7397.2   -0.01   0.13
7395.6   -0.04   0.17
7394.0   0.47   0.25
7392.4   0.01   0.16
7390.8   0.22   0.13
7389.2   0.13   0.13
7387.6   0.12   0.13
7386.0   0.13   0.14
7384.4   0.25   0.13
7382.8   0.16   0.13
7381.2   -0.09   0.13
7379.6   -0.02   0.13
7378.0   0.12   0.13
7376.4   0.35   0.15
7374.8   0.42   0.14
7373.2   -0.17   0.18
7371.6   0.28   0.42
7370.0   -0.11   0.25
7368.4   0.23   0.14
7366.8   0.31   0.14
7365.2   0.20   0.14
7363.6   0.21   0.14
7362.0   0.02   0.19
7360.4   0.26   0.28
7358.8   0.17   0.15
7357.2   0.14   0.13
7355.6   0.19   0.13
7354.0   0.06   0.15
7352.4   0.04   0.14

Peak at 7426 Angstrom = [O II]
